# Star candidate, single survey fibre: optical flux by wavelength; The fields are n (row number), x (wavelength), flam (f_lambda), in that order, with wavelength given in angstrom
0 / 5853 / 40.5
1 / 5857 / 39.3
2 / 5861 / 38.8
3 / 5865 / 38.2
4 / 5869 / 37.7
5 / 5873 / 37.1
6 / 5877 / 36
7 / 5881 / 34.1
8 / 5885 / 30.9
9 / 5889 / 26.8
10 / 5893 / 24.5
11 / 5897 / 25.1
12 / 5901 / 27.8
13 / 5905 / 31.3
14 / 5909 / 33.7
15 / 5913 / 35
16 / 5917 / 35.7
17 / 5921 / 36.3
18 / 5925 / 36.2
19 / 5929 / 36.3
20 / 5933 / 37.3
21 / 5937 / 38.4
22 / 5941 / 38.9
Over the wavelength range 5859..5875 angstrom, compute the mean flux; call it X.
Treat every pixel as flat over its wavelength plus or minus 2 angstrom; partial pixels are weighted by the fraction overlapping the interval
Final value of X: 38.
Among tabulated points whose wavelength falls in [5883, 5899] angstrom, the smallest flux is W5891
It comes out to 24.5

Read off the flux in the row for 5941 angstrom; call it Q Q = 38.9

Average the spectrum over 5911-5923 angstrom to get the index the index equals 35.7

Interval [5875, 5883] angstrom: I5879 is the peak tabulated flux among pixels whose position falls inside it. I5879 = 36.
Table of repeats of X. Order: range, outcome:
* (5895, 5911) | 29.5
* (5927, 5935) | 36.8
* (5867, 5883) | 36.2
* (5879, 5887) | 32.5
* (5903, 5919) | 33.9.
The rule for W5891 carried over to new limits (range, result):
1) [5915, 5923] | 35.7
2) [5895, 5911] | 25.1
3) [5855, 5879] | 36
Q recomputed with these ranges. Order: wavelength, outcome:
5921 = 36.3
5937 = 38.4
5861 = 38.8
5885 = 30.9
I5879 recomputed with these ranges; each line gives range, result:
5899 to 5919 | 35.7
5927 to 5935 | 37.3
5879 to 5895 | 34.1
